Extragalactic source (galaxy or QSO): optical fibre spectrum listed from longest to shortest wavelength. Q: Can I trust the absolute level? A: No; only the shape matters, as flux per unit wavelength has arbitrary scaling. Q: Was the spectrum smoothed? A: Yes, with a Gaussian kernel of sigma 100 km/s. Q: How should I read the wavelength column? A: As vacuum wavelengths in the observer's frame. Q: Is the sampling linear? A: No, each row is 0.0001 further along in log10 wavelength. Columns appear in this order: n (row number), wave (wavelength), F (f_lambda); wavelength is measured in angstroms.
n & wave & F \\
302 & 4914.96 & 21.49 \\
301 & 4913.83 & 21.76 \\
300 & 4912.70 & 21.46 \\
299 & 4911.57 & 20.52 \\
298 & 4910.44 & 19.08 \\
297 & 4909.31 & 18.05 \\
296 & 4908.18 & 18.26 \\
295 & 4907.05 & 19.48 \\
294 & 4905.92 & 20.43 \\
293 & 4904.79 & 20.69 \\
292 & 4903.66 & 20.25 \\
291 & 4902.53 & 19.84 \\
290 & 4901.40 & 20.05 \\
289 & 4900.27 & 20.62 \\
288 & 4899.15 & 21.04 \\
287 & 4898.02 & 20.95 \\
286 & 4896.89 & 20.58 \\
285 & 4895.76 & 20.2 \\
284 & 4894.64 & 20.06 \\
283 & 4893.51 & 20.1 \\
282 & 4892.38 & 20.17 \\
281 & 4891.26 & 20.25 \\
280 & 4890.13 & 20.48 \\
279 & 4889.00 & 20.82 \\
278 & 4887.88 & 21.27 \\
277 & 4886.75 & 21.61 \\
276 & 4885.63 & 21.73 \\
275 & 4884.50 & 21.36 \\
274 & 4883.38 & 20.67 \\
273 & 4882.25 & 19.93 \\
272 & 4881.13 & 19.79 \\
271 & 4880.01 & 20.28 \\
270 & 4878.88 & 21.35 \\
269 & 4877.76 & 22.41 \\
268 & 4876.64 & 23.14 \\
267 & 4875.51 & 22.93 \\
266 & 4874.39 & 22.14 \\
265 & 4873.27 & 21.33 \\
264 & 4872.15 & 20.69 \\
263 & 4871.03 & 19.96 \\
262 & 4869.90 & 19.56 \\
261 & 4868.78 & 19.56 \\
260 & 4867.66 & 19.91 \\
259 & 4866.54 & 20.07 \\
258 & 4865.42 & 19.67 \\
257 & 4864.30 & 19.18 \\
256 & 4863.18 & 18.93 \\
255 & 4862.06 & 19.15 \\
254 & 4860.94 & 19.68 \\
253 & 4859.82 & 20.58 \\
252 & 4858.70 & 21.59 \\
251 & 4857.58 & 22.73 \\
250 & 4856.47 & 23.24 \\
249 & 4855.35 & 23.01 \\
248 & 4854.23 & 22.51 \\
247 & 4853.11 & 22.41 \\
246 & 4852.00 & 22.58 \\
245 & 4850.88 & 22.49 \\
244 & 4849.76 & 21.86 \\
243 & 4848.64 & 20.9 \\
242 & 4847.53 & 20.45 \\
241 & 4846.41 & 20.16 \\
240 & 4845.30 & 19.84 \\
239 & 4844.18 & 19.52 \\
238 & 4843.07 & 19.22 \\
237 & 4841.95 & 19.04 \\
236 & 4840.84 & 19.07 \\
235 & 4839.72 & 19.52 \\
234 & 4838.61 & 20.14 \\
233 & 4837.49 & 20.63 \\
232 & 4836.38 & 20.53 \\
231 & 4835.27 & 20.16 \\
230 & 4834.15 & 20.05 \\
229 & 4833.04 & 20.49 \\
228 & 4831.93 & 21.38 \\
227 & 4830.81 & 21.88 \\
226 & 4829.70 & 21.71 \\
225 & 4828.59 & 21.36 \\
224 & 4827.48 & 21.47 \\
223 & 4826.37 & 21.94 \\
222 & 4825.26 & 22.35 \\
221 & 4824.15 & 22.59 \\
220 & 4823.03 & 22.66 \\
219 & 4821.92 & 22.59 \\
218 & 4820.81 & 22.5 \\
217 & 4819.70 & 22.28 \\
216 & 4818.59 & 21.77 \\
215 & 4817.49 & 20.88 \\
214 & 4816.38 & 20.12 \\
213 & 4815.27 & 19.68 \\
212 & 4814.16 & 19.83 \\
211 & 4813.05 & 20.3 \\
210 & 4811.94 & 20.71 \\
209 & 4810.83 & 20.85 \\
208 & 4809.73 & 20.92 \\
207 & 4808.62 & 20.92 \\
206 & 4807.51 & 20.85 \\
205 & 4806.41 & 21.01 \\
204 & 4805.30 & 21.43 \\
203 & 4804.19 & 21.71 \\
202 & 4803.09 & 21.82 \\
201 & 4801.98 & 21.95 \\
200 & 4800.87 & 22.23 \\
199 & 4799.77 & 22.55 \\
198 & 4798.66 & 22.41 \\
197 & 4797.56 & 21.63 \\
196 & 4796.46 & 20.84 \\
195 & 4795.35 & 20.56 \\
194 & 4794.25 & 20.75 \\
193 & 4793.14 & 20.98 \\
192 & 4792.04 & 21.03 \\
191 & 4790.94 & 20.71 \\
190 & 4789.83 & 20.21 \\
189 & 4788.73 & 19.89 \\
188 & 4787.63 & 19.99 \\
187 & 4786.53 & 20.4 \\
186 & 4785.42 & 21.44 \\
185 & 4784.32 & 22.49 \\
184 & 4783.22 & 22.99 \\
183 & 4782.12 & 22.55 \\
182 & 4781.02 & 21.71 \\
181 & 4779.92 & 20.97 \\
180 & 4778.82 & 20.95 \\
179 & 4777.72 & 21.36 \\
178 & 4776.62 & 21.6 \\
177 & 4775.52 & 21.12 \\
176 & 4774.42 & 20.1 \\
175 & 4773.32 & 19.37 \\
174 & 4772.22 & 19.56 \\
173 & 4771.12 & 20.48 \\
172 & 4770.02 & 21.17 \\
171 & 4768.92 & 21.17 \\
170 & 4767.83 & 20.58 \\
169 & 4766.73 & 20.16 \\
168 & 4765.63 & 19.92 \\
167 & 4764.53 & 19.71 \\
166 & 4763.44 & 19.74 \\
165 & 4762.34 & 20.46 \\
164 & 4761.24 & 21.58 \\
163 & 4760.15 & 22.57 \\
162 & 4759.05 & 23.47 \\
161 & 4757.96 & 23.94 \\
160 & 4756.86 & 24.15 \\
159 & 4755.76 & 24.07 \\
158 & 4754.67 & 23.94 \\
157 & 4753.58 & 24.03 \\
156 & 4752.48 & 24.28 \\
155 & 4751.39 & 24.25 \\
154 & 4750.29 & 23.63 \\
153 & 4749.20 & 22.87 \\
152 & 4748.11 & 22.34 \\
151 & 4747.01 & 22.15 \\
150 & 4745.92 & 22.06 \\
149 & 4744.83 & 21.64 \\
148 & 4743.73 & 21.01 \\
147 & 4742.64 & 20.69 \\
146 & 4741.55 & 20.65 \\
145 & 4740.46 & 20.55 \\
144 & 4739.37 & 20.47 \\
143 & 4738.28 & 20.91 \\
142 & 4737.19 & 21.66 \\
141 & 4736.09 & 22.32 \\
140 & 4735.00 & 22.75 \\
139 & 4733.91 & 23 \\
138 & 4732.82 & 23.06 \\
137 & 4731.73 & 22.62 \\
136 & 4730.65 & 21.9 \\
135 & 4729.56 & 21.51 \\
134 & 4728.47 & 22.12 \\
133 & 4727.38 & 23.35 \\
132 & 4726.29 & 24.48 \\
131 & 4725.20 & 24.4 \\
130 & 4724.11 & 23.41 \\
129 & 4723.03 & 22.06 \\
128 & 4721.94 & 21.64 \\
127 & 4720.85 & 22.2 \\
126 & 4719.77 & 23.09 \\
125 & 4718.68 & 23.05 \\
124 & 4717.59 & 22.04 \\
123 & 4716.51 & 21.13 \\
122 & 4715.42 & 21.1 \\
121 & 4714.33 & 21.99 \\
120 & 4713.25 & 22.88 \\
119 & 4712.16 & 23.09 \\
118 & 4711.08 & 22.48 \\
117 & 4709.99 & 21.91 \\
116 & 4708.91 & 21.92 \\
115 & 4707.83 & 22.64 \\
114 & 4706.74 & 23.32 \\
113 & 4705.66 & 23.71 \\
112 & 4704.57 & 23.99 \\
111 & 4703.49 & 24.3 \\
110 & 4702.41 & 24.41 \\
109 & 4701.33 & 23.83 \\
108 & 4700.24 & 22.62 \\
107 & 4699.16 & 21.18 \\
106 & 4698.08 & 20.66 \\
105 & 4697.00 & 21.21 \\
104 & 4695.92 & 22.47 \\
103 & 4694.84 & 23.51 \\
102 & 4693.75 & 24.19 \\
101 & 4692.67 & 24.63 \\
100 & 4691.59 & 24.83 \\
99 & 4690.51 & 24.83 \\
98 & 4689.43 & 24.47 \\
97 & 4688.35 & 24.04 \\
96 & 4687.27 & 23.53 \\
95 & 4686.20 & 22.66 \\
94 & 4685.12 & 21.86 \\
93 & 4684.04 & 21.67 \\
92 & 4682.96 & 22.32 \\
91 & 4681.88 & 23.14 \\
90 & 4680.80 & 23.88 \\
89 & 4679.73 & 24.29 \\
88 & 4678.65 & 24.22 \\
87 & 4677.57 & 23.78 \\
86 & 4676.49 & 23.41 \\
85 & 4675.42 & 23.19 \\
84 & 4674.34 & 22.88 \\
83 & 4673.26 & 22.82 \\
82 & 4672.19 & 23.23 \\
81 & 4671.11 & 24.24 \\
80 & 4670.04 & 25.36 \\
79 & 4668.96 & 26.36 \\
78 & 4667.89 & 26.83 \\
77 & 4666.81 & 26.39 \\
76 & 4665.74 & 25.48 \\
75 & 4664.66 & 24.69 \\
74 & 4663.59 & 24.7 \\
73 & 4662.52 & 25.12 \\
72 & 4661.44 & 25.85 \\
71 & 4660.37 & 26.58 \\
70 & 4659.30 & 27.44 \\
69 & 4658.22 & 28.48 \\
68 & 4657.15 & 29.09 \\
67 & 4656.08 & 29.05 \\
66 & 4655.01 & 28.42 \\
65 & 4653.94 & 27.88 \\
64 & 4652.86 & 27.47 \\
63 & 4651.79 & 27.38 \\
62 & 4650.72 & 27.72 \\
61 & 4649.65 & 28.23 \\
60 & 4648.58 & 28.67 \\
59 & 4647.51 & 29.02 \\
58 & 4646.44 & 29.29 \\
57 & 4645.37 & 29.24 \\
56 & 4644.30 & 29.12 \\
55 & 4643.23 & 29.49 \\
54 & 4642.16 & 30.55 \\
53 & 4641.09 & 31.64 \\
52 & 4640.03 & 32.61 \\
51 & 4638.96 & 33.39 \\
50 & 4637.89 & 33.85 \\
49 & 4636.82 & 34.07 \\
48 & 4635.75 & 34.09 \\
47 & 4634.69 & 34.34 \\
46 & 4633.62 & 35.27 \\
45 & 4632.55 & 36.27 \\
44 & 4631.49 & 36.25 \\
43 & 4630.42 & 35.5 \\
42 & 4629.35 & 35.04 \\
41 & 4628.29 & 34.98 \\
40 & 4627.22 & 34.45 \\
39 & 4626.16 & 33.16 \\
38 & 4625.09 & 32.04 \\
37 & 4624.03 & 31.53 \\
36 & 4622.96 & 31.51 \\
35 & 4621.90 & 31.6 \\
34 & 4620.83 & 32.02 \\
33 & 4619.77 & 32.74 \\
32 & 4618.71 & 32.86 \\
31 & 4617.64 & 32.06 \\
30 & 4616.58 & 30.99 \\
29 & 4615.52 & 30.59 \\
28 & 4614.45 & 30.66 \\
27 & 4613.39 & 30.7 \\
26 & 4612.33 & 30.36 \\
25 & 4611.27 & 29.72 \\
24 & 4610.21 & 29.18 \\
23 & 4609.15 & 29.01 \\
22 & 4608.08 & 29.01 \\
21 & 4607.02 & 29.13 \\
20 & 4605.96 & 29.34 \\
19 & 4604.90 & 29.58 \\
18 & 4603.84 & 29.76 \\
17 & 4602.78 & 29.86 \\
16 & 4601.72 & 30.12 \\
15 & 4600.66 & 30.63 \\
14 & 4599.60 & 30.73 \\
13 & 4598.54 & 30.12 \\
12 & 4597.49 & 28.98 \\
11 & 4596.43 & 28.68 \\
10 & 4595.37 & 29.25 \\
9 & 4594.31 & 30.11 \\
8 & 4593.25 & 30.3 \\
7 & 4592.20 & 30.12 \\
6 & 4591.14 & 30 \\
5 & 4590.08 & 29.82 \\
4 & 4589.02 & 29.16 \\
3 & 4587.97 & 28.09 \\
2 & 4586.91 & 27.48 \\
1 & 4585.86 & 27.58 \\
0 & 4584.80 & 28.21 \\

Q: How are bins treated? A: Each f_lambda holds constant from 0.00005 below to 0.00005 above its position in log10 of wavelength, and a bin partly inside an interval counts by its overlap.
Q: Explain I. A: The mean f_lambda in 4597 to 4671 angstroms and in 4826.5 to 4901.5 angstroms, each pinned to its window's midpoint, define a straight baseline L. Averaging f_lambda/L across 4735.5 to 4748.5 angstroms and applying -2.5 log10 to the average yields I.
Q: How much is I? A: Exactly 0.20 mag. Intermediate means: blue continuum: 30.2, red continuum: 20.8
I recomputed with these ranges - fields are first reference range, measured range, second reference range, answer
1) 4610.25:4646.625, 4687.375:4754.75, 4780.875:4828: 0.17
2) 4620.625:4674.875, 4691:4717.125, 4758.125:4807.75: 0.14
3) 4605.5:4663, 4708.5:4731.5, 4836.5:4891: 0.20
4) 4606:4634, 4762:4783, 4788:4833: 0.14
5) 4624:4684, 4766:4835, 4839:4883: 0.09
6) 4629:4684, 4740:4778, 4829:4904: 0.13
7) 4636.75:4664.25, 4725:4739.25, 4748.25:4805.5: 0.08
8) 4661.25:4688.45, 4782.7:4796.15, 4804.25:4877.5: 0.05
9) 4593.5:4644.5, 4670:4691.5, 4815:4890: 0.22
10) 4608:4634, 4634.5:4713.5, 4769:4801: 0.12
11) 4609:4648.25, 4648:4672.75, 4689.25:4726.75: 0.07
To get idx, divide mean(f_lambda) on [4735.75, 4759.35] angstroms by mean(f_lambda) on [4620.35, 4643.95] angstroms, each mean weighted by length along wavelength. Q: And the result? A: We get 0.68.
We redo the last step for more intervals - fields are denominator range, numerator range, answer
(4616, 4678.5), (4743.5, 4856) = 0.73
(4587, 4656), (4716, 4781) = 0.71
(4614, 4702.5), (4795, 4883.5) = 0.76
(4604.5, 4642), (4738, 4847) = 0.66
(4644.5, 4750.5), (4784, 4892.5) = 0.88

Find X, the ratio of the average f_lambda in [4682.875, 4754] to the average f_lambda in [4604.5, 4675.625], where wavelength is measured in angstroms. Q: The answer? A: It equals 0.8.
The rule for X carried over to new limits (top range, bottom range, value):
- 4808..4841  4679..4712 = 0.91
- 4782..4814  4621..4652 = 0.66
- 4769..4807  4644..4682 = 0.81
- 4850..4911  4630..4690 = 0.75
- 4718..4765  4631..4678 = 0.79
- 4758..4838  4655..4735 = 0.89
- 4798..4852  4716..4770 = 0.95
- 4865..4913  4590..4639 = 0.65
